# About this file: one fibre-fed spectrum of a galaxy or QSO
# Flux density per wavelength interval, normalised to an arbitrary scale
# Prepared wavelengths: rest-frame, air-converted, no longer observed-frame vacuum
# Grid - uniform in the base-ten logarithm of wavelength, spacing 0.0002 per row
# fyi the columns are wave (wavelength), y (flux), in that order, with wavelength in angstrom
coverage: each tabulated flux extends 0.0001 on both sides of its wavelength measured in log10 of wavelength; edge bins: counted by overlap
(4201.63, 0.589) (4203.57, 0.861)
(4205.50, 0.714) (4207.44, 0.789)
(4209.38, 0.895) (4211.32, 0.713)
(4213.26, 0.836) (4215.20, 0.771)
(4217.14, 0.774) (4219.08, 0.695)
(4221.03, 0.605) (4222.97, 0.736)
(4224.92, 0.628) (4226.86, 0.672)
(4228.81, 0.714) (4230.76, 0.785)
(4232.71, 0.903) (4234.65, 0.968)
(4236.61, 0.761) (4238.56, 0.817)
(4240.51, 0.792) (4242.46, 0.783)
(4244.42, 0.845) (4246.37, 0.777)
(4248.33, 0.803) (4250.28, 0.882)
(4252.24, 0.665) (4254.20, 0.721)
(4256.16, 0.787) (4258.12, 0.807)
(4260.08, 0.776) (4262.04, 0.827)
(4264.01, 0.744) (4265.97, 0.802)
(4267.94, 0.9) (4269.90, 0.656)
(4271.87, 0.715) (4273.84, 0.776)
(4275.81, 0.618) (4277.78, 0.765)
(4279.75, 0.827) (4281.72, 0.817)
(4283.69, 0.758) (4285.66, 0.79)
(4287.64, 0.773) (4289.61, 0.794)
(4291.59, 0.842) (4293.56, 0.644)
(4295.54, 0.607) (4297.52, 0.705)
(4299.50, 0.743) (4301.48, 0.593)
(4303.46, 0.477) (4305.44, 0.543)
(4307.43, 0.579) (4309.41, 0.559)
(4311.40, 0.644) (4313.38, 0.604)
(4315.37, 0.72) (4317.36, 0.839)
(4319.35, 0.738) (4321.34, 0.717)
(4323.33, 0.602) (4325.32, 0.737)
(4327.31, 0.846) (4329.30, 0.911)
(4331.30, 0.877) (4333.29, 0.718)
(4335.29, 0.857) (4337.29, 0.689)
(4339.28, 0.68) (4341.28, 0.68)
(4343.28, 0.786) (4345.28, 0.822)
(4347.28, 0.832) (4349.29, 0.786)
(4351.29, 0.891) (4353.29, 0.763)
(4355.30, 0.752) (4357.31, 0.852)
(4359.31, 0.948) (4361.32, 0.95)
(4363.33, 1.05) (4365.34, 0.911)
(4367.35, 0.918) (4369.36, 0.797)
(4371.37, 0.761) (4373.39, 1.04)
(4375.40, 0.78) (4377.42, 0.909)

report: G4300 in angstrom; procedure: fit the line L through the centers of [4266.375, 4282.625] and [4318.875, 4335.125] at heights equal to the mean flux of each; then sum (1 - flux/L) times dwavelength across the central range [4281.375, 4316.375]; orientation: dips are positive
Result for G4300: 4.2 angstrom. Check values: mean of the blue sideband 0.76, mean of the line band 0.675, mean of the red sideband 0.774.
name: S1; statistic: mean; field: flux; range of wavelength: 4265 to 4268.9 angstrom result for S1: 0.85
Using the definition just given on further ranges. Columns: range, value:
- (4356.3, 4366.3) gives 0.942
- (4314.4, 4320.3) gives 0.766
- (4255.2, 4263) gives 0.8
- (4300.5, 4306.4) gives 0.538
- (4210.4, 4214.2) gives 0.775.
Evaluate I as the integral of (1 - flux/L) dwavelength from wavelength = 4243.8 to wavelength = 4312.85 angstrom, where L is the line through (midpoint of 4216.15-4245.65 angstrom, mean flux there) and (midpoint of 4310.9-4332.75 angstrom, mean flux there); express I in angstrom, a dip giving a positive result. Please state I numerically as 2.7 angstrom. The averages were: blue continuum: 0.766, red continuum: 0.751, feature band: 0.729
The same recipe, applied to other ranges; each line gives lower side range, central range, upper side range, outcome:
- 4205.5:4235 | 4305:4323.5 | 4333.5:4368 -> 3.43 angstrom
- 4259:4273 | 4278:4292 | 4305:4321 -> -1.32 angstrom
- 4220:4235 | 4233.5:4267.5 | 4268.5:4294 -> -2.32 angstrom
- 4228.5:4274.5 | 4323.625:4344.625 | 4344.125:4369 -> 1.99 angstrom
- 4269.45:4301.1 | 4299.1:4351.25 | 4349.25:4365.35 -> 6.49 angstrom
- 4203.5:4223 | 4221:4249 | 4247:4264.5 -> -0.29 angstrom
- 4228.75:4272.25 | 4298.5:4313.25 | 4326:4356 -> 3.75 angstrom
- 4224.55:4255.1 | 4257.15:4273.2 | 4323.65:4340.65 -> 0.12 angstrom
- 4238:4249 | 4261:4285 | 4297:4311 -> -2.23 angstrom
